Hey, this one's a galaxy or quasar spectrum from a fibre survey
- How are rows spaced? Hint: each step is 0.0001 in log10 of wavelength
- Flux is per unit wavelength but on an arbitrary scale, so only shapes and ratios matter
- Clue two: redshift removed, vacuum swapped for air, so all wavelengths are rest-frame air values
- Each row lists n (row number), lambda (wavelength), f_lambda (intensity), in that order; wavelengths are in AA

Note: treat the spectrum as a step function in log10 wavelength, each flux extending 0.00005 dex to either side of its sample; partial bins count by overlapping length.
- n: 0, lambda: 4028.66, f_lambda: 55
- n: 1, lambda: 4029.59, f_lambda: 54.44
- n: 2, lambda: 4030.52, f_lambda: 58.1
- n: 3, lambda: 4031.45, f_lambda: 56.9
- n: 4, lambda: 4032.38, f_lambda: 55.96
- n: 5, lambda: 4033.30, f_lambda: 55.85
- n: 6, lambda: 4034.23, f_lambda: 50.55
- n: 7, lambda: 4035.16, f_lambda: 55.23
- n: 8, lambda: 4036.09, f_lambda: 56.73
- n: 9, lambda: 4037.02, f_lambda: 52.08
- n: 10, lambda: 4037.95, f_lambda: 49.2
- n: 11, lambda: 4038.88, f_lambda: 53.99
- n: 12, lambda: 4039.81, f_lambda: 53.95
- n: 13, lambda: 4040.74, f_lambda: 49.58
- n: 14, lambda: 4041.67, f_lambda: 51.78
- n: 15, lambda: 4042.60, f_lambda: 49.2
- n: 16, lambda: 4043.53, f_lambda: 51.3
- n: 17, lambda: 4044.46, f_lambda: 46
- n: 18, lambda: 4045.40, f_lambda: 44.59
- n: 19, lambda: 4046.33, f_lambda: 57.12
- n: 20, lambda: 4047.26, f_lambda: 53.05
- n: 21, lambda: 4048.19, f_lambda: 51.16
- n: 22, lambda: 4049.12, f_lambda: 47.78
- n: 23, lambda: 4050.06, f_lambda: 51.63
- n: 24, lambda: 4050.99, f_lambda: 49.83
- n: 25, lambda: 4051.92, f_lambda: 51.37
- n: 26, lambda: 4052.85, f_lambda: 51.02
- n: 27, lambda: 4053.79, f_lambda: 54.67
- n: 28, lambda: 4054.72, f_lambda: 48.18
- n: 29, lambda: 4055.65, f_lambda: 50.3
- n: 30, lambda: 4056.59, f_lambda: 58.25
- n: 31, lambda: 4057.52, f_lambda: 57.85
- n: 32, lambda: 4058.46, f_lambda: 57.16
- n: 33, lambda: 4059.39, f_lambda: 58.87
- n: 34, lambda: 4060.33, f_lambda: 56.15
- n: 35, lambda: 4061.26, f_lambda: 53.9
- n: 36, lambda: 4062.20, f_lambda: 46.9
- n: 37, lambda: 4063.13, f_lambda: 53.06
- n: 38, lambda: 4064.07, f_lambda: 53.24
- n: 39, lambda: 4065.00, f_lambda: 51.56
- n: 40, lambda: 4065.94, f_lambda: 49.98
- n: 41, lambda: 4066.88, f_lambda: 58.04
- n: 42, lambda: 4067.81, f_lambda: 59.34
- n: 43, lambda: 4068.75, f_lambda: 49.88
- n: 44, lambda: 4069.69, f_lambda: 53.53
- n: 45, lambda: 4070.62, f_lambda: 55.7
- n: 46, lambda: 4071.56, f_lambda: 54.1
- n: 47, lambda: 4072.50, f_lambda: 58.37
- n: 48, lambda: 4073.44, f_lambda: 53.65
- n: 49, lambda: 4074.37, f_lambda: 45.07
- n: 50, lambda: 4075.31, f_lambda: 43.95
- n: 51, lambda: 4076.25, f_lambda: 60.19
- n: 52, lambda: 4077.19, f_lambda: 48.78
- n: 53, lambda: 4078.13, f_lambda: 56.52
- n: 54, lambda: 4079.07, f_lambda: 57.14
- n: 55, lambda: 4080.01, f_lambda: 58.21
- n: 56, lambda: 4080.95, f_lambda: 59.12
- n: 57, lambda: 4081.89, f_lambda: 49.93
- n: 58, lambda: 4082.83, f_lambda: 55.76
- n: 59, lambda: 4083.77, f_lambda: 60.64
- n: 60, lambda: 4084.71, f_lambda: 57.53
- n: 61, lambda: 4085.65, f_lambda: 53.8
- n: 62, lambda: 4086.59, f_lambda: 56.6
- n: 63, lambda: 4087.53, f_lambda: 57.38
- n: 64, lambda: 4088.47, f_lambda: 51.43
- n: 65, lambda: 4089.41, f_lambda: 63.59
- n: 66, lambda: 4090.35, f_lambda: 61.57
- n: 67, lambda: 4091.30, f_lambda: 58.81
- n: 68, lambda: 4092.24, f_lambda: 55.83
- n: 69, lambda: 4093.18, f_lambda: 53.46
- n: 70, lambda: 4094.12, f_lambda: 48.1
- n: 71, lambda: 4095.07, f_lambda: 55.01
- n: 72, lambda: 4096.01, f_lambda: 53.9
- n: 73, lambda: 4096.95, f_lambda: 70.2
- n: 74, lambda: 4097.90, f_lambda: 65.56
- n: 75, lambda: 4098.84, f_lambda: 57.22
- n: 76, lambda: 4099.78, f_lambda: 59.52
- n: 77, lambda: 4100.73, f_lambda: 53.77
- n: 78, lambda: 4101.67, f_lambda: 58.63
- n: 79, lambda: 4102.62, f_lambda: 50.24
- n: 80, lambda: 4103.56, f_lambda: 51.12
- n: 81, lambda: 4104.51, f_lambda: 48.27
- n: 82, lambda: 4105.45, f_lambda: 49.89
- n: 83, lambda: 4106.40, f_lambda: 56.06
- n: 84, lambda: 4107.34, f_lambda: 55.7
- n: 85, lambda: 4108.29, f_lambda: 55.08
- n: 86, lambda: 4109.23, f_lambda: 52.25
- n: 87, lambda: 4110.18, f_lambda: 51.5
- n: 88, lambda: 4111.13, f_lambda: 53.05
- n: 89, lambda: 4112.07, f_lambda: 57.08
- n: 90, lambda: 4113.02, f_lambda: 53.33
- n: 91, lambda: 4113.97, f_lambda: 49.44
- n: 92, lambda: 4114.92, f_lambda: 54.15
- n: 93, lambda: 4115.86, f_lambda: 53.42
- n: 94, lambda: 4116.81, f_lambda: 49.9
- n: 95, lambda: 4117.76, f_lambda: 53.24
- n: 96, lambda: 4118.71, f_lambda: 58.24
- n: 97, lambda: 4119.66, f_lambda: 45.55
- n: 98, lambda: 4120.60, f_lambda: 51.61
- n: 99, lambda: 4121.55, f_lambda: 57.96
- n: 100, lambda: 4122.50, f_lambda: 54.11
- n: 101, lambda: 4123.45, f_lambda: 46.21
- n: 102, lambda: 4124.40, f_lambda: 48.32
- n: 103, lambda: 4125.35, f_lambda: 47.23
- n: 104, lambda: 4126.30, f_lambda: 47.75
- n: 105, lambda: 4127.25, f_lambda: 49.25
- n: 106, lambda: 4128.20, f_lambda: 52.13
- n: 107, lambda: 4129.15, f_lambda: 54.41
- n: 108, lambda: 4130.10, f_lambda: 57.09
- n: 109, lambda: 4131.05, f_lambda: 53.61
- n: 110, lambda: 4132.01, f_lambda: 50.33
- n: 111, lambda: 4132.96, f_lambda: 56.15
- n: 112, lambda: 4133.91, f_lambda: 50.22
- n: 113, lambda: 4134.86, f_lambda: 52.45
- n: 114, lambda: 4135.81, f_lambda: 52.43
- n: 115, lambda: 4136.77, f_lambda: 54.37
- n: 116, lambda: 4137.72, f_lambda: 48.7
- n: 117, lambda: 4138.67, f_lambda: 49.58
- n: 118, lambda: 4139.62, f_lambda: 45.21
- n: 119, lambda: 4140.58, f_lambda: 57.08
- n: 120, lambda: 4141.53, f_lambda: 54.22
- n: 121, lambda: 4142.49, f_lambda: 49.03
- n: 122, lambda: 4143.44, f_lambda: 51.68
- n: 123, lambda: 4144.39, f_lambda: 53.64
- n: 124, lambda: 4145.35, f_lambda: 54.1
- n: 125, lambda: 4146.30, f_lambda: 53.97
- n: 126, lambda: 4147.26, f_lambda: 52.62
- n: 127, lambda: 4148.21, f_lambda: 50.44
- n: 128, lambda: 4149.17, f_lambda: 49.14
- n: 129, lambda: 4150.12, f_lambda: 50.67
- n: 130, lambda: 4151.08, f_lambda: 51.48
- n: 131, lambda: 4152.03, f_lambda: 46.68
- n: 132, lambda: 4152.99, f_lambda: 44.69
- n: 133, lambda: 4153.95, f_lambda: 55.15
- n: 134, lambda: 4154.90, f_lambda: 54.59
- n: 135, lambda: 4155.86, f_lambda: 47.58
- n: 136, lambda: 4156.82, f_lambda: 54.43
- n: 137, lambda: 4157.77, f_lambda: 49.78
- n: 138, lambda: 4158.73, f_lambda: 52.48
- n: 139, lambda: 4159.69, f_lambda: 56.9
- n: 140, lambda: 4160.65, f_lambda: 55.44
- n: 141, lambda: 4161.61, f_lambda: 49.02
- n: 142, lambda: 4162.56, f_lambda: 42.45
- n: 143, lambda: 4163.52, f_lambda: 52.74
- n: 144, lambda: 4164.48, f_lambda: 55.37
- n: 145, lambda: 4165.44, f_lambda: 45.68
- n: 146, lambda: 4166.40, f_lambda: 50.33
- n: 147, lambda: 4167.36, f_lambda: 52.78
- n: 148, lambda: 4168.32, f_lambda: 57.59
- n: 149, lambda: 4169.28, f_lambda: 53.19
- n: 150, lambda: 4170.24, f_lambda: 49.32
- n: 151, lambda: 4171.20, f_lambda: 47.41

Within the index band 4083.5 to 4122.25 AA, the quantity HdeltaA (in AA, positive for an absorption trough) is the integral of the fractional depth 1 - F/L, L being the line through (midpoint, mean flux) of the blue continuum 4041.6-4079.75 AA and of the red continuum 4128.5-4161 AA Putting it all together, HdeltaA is -1.99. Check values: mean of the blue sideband 52.7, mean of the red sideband 52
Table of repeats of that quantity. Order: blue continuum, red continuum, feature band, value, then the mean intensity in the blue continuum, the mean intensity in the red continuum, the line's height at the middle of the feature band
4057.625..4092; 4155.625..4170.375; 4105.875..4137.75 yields 0.5 AA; 55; 51.7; 53.2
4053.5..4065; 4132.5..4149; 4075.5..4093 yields -1.0 AA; 54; 52.1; 53.4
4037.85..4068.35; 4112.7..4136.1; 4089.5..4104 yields -1.4 AA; 52.5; 51.9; 52.1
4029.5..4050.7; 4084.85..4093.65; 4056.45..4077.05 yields 0.4 AA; 52.4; 57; 54.9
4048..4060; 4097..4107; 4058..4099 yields -0.8 AA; 53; 55.7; 54.4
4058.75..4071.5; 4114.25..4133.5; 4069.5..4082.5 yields -0.1 AA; 53.9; 52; 53.6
